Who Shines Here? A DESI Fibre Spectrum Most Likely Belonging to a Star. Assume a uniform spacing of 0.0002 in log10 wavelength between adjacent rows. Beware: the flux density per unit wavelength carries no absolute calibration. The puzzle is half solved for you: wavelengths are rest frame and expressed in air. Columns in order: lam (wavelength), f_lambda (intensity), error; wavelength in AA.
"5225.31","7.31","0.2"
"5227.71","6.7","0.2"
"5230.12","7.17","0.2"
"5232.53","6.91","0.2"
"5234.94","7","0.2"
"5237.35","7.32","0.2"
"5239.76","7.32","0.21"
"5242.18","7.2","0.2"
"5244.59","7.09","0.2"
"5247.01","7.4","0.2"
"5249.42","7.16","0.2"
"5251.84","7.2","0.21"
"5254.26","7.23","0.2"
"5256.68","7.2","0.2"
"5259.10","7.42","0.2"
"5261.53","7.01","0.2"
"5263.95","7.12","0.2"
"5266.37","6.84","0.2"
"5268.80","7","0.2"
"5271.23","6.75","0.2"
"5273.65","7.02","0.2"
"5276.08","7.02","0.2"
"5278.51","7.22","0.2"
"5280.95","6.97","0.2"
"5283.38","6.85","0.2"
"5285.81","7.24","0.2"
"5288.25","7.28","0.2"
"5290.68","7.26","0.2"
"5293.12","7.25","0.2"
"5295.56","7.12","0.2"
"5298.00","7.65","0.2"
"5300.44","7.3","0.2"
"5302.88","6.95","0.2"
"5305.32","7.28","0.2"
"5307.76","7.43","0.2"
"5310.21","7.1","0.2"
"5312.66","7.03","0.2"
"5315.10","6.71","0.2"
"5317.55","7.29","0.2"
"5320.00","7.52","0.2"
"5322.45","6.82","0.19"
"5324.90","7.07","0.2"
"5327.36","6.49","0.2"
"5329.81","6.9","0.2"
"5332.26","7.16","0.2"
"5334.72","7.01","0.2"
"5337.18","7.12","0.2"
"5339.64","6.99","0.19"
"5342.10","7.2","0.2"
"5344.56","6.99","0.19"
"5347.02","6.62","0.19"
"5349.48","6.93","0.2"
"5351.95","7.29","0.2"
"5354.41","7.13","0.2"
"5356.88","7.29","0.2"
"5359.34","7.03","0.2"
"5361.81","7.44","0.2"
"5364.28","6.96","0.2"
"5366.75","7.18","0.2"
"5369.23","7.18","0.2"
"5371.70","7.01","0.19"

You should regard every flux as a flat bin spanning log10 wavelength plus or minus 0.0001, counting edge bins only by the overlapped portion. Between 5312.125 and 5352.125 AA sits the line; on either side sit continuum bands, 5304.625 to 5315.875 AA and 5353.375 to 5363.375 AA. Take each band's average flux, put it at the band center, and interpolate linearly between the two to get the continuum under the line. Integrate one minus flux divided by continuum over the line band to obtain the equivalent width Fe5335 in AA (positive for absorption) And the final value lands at 0.9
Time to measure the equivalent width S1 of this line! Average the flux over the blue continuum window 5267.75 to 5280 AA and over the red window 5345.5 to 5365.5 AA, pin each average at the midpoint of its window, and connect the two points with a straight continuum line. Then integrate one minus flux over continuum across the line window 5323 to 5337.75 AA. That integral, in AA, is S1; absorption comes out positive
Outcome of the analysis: 0.2 AA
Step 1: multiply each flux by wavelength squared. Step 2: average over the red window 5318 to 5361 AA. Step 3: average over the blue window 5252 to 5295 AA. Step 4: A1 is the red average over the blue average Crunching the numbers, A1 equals 1.02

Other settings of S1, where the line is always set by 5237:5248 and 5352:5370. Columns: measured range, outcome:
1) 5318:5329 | 0.3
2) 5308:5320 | 0.2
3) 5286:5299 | -0.1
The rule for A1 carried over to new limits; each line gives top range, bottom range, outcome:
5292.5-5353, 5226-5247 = 1.03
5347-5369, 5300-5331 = 1.03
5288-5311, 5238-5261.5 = 1.02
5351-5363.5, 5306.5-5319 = 1.03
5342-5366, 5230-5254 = 1.03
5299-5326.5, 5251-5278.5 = 1.03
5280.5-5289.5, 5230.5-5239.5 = 1.02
